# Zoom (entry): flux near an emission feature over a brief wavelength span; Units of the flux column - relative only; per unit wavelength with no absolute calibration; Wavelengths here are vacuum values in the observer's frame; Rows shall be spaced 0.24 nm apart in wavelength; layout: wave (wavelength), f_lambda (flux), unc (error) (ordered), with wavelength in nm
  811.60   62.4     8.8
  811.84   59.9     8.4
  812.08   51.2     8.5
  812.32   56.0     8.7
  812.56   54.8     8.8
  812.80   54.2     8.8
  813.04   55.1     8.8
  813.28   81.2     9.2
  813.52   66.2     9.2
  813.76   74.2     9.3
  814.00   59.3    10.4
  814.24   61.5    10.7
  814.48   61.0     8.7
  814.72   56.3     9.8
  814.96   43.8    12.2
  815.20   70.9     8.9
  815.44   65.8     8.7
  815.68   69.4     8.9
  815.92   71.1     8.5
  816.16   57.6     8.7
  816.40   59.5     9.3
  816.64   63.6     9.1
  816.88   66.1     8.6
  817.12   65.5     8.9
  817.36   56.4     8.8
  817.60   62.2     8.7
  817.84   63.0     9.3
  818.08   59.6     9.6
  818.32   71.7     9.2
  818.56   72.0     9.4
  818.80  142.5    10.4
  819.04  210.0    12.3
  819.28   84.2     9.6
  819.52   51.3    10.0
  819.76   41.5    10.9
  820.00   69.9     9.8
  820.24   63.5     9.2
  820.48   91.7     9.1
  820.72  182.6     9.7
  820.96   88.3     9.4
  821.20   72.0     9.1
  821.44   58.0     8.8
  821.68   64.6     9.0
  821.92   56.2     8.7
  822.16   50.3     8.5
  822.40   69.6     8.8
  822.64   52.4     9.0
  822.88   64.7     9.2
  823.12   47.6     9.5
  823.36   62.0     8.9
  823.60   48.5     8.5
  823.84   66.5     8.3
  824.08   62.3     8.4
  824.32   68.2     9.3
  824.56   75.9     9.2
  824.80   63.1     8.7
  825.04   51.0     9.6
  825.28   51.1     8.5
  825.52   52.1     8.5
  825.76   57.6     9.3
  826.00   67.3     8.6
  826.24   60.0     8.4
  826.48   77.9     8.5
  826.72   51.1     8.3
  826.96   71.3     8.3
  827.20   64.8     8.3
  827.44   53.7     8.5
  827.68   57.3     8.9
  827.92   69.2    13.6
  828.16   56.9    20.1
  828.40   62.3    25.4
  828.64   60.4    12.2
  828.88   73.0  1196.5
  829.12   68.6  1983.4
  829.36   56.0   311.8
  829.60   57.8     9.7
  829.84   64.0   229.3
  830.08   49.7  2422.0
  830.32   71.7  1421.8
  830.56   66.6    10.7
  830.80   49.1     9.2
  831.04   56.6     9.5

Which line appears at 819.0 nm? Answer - [S II] 6716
